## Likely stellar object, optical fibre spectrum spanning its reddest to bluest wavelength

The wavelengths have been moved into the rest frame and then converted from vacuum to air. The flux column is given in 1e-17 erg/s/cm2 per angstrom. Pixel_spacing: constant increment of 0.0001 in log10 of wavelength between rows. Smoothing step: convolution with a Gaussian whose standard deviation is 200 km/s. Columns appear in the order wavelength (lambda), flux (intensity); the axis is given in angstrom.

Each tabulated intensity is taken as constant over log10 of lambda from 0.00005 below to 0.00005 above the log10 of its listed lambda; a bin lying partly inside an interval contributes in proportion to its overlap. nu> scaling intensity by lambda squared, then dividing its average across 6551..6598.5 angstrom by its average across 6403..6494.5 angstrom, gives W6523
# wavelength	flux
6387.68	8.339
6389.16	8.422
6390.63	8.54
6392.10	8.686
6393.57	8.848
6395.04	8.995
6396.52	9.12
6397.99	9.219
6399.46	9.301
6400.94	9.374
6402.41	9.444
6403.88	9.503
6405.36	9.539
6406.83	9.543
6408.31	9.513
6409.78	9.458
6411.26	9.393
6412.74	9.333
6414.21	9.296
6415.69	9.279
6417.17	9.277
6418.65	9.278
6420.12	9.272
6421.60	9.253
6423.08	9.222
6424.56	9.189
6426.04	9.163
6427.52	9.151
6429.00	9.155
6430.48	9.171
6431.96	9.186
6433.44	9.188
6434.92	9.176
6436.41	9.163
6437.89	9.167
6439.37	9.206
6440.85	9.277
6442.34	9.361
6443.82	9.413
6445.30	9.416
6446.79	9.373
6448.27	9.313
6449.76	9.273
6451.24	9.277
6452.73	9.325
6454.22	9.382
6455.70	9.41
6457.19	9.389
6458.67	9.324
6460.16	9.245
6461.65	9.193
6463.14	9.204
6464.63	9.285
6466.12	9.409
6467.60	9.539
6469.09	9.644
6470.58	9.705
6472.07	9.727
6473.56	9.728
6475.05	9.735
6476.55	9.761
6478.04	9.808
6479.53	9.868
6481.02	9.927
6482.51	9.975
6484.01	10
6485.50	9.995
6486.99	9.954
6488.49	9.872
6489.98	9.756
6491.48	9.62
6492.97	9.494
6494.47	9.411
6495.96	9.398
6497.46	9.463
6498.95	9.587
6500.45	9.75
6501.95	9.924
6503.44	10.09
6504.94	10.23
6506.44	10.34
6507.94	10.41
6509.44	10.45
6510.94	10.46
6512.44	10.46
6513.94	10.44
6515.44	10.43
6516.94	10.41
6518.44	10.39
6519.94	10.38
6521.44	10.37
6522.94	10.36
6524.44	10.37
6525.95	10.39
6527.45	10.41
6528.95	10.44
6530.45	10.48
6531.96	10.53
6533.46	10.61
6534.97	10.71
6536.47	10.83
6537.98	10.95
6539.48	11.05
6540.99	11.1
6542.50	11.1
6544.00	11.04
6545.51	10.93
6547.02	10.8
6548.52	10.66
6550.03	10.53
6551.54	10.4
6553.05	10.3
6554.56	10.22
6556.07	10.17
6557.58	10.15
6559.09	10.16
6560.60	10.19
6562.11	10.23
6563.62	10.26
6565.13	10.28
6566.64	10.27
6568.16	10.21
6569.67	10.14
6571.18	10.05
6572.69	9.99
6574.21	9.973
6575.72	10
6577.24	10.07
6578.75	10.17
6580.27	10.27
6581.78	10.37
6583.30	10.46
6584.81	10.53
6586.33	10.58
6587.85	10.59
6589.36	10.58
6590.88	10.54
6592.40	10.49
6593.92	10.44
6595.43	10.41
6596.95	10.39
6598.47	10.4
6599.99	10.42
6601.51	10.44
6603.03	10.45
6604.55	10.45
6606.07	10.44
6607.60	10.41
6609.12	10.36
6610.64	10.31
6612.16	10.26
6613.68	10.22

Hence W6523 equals 1.13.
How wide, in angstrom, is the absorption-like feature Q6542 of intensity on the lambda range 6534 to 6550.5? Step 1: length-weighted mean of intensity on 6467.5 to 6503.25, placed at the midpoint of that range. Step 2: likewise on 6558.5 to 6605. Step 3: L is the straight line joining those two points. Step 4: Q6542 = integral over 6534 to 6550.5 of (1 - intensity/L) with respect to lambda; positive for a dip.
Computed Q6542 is -1.3 angstrom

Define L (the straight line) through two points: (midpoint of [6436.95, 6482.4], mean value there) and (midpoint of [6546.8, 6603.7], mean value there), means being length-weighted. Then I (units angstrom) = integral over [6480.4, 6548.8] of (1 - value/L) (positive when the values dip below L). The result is -2.9 angstrom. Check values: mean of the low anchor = 9.46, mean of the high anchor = 10.3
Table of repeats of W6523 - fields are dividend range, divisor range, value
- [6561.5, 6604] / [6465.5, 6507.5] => 1.09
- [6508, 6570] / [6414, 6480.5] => 1.15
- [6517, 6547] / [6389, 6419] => 1.20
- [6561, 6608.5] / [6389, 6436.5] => 1.18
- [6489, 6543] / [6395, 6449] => 1.14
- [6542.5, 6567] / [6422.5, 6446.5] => 1.17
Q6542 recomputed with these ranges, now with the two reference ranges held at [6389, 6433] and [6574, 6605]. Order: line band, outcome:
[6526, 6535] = -0.5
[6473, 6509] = -0.4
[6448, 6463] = 0.3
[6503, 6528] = -1.2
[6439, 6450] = 0.1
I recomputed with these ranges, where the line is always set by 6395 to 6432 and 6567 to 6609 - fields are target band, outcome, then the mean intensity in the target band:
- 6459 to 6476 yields 0.23 angstrom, 9.49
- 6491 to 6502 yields 0.27 angstrom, 9.56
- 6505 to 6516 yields -0.60 angstrom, 10.4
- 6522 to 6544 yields -1.46 angstrom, 10.7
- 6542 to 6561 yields -0.73 angstrom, 10.5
